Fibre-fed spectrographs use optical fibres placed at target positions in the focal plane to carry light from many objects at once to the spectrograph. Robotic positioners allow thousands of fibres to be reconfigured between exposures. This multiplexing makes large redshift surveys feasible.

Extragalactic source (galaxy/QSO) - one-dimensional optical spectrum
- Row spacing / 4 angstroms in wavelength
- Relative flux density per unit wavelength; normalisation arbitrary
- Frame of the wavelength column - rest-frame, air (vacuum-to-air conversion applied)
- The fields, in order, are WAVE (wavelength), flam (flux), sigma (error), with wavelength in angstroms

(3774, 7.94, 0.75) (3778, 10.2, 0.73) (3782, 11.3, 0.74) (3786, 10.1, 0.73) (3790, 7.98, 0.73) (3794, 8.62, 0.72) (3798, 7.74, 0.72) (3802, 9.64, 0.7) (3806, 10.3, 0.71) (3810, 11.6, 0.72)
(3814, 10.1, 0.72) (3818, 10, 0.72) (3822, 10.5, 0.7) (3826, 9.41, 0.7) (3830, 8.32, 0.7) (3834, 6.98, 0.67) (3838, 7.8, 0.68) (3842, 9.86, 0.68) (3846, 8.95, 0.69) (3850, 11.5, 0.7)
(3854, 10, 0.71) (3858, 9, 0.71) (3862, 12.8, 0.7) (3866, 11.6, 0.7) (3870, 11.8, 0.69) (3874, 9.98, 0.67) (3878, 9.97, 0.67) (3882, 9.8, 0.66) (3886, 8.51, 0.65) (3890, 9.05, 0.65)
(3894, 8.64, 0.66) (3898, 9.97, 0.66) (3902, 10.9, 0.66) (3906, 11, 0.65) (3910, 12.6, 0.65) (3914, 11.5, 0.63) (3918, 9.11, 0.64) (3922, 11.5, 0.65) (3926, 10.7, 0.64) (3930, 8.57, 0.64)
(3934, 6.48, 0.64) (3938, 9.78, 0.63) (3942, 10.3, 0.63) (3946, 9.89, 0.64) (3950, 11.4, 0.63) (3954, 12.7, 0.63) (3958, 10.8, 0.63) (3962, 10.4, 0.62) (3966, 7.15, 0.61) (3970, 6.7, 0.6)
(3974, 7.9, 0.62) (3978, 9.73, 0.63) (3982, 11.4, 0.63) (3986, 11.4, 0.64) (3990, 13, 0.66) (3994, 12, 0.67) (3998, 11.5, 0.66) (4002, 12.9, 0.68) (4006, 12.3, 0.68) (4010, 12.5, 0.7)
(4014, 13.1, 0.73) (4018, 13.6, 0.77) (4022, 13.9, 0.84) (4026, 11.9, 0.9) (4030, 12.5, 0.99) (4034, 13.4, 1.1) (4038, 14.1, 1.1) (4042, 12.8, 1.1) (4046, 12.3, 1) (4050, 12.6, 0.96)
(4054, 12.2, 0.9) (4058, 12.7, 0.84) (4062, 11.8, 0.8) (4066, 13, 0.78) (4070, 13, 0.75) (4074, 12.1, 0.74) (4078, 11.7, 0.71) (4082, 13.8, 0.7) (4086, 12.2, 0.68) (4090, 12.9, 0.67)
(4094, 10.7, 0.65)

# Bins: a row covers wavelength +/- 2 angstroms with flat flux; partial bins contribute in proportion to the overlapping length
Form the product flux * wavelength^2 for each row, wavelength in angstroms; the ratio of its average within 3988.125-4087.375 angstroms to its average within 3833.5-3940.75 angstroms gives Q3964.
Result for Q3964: 1.37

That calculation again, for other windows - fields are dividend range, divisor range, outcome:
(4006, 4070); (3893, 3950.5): 1.34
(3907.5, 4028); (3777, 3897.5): 1.20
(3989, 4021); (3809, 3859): 1.45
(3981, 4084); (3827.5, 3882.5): 1.40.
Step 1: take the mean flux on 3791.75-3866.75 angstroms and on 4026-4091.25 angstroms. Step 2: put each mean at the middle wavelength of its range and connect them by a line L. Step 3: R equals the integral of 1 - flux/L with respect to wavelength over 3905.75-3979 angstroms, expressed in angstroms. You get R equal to 8.2 angstroms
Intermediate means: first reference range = 9.69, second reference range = 12.7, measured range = 9.88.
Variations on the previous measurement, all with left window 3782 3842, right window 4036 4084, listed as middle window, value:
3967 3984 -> 4.0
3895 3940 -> 2.4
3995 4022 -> -1.7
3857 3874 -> -2.1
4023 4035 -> -0.4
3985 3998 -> -0.4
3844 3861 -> -0.3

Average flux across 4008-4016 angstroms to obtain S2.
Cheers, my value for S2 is 12.8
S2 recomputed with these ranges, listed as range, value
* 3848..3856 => 10.8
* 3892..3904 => 9.84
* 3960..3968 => 8.78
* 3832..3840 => 7.39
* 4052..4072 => 12.5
